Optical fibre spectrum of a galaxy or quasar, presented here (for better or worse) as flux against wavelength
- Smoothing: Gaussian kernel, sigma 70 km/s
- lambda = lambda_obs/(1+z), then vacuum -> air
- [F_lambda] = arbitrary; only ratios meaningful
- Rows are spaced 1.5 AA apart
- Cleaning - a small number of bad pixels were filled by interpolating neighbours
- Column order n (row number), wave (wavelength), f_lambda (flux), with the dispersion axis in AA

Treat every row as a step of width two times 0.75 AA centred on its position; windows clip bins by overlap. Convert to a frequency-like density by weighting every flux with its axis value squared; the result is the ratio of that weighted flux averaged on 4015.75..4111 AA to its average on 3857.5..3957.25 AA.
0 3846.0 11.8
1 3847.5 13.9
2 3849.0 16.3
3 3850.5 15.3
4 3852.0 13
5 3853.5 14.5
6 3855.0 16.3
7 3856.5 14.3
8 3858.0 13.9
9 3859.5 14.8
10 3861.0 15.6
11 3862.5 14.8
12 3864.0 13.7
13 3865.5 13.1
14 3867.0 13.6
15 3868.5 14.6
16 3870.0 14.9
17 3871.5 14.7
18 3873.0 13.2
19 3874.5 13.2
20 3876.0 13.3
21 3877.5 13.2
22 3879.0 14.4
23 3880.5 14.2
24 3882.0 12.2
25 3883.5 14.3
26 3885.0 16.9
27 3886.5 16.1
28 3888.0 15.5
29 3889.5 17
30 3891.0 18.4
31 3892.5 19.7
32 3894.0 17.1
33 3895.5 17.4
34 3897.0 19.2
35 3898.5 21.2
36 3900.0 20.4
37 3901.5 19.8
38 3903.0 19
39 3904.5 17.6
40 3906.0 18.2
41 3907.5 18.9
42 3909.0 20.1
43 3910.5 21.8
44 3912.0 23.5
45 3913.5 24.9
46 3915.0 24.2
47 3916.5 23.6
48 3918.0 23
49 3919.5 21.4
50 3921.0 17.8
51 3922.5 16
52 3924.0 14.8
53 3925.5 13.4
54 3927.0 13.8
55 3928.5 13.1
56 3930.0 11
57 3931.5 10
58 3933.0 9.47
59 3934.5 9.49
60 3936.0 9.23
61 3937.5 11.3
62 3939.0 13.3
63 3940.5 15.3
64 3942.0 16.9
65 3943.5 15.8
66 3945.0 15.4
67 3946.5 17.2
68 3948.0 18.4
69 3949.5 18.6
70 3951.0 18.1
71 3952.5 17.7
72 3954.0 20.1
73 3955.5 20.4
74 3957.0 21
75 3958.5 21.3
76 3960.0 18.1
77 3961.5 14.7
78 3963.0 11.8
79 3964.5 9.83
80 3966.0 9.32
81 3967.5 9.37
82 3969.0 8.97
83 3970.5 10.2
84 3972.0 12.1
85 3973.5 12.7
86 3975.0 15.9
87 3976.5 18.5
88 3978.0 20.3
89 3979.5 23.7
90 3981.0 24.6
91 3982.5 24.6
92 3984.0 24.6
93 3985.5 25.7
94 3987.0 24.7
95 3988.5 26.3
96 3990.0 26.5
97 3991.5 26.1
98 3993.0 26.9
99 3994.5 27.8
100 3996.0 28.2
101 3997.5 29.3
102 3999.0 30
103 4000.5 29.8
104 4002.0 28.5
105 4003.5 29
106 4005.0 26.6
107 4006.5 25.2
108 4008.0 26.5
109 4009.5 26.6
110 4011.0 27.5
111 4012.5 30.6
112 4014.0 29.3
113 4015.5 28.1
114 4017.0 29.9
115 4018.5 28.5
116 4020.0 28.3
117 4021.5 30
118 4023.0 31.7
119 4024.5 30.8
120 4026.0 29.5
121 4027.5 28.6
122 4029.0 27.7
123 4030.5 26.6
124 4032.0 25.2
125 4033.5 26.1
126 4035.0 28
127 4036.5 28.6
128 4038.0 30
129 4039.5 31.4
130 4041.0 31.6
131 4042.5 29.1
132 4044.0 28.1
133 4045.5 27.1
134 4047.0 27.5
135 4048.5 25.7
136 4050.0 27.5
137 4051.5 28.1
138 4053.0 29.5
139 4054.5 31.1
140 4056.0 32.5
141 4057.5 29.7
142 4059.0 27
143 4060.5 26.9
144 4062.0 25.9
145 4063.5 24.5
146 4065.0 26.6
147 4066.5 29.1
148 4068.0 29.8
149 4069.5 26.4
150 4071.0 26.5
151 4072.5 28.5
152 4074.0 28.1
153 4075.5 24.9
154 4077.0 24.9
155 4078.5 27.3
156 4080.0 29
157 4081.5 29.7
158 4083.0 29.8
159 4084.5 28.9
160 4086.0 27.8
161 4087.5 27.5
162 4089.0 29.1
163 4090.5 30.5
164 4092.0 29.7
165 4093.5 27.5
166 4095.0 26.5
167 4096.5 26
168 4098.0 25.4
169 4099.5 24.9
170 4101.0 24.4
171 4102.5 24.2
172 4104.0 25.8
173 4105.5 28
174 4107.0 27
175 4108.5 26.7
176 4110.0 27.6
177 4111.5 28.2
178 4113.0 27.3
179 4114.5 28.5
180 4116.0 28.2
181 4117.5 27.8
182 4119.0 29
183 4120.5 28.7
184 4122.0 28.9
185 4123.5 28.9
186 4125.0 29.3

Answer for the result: 1.8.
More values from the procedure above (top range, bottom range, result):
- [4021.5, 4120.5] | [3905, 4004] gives 1.57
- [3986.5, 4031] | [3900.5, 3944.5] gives 1.76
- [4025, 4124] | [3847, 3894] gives 2.08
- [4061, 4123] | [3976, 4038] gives 1.05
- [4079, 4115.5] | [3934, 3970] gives 1.96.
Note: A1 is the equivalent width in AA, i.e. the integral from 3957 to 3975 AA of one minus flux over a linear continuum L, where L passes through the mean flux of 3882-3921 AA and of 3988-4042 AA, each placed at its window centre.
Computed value 8.4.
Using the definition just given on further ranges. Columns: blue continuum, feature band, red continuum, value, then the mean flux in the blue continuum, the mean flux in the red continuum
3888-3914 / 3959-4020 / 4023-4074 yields 5.5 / 19.5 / 28.3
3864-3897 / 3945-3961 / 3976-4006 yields 2.5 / 15.2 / 26.1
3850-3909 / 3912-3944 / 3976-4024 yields 6.9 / 15.9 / 27.1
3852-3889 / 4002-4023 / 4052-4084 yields -3.6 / 14.4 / 28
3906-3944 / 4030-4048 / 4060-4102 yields -2.8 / 16.5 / 27.3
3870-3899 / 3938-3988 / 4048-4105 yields 8.2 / 15.8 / 27.6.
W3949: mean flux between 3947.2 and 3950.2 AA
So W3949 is 18.5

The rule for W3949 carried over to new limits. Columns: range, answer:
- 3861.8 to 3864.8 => 14.2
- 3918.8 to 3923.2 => 18.4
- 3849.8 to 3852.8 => 14.1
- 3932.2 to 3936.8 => 9.42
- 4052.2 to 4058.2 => 30.7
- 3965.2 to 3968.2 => 9.35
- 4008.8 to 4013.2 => 28.2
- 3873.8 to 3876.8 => 13.2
